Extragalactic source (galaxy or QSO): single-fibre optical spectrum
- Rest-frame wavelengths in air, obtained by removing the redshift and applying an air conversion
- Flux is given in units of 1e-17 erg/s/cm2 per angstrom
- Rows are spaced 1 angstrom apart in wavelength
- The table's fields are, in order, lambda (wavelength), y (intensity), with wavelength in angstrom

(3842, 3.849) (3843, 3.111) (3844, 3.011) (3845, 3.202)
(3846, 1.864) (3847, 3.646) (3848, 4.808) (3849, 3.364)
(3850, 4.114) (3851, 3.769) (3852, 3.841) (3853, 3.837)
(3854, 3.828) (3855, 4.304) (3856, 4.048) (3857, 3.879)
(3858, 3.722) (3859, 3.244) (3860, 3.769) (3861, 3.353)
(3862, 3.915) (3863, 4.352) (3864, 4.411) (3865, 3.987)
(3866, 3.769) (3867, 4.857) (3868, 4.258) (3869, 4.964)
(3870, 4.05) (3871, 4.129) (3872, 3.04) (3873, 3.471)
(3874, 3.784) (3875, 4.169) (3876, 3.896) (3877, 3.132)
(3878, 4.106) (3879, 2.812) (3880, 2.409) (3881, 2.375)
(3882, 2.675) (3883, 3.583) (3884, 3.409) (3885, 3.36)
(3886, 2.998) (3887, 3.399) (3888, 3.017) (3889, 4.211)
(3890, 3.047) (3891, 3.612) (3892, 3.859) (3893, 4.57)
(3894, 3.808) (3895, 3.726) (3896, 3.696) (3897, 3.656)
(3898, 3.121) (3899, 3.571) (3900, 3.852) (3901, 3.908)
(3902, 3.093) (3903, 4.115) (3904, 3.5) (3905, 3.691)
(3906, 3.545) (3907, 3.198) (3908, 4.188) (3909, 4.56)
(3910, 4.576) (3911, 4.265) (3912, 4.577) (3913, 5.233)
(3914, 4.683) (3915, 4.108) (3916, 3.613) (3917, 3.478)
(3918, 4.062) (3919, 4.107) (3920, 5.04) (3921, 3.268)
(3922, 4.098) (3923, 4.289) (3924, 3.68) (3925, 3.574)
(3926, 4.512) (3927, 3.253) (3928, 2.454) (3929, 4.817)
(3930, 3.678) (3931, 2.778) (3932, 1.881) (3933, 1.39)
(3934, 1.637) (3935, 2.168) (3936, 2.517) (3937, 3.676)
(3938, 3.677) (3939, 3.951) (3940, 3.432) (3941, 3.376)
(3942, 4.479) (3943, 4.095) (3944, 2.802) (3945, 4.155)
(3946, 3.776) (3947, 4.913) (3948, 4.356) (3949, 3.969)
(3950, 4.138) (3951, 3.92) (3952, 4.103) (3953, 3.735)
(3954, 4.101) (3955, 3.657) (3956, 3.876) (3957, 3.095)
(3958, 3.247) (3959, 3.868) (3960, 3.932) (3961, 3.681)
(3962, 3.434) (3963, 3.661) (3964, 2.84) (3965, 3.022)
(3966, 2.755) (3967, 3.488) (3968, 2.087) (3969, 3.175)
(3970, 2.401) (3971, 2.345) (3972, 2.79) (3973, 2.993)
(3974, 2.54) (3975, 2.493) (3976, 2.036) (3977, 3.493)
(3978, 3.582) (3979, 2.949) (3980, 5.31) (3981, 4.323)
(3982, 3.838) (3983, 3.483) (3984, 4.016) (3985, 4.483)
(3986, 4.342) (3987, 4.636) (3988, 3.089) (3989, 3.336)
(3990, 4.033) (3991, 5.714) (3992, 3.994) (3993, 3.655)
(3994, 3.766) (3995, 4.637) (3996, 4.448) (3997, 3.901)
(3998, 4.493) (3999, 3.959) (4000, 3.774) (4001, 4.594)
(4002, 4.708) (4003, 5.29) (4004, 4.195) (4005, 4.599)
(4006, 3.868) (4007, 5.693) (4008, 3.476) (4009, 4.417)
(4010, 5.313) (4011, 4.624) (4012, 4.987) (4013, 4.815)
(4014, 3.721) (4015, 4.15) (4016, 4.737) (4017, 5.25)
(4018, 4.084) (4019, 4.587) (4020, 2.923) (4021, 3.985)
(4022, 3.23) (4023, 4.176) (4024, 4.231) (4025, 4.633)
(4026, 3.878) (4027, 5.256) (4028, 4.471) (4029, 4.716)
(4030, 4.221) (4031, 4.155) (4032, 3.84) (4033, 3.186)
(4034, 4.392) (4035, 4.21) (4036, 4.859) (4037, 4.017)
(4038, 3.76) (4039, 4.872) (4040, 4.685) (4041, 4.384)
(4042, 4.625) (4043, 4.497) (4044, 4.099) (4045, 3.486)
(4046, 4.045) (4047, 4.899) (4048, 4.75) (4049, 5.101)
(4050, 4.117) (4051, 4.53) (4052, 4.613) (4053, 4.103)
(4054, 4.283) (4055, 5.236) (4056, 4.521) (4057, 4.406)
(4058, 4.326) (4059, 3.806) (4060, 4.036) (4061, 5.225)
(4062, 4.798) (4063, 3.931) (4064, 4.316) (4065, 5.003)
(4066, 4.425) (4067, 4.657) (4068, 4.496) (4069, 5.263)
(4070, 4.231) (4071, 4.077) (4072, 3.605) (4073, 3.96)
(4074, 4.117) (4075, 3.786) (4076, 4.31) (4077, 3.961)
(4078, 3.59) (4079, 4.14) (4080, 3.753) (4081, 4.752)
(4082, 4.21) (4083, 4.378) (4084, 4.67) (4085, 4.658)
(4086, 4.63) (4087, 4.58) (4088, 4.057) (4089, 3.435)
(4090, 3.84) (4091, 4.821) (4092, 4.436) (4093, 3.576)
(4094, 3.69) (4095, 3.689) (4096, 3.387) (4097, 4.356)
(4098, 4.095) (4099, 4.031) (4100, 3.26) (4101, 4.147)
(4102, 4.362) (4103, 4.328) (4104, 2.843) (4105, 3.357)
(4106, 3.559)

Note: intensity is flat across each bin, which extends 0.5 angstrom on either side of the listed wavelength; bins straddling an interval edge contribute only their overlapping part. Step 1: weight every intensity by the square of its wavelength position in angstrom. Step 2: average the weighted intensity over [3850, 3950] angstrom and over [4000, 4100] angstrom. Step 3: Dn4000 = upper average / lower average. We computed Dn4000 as 1.25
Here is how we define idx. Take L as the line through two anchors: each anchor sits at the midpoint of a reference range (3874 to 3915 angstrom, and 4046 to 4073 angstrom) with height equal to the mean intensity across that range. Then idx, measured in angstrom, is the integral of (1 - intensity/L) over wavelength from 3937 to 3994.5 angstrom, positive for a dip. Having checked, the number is 5.7 angstrom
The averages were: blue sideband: 3.69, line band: 3.62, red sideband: 4.47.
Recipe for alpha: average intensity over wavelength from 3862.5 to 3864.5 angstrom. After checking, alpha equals 4.38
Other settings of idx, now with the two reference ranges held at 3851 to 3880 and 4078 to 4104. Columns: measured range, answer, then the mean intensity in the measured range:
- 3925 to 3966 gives 4.71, 3.49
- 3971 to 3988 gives 1.92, 3.53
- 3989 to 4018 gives -3.08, 4.43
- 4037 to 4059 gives -2.00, 4.42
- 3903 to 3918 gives -0.68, 4.09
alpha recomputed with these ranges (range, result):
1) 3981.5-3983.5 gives 3.66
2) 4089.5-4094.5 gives 4.07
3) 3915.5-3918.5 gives 3.72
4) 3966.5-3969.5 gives 2.92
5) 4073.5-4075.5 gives 3.95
